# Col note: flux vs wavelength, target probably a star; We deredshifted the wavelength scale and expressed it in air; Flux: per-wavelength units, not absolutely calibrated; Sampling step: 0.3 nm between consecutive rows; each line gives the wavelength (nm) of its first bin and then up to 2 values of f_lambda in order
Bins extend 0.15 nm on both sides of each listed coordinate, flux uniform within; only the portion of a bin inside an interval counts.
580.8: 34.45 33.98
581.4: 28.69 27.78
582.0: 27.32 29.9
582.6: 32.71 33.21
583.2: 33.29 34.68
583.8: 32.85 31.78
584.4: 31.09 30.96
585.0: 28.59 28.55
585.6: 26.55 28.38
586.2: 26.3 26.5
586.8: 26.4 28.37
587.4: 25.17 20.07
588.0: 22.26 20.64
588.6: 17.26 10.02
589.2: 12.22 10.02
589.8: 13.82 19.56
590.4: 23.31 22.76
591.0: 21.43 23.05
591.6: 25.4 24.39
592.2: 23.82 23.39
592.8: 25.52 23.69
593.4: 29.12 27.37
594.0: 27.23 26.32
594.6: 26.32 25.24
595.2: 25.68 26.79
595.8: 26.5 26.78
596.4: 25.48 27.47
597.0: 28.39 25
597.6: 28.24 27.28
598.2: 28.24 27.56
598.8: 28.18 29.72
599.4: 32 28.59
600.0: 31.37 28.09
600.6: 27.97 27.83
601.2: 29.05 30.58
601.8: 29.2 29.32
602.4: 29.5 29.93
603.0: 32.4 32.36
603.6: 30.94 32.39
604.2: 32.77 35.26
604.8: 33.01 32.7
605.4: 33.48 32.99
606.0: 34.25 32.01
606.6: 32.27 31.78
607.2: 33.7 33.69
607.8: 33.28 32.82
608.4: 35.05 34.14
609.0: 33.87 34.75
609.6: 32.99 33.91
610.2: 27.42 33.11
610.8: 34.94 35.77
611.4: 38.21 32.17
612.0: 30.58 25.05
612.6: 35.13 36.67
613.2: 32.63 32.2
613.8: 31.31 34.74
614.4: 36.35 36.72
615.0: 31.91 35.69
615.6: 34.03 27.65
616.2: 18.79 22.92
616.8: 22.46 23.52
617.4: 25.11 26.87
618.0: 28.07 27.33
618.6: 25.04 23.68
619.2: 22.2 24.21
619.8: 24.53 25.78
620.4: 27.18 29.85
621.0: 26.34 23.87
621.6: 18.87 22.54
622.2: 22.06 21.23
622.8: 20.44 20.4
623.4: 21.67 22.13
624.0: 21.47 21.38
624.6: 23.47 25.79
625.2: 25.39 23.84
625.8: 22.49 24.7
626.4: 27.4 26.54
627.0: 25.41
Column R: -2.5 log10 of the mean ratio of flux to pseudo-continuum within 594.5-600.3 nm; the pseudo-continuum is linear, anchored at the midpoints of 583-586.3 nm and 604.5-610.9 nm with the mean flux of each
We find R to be 0.16 mag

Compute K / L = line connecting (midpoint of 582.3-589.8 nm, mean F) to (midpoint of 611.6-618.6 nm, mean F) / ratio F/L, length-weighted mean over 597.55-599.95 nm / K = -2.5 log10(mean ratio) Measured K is -0.06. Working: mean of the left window 25.6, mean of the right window 29.8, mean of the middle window 28.9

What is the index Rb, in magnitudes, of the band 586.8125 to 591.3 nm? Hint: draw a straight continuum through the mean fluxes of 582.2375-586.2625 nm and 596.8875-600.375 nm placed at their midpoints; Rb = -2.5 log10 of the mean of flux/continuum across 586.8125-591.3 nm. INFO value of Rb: 0.47 mag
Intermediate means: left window 30.7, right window 28.6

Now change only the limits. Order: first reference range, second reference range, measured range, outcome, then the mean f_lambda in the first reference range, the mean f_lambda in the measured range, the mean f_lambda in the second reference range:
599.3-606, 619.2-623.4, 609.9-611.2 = -0.178 mag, 31.1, 32.8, 23.5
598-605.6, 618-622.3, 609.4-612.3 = -0.187 mag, 30.5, 32.8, 24.7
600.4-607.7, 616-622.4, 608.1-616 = -0.201 mag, 31.6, 33.4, 24.3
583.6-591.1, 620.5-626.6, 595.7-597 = -0.144 mag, 23.5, 26.8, 23.3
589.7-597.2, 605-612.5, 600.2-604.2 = -0.021 mag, 24.8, 30.1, 33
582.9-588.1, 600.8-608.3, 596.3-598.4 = 0.130 mag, 28.5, 27.2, 31.9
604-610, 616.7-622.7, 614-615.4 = -0.244 mag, 33.4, 35.1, 24.5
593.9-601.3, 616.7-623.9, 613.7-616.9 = -0.219 mag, 27.6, 30.3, 24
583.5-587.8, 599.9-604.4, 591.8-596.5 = 0.136 mag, 28.3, 25.9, 30.3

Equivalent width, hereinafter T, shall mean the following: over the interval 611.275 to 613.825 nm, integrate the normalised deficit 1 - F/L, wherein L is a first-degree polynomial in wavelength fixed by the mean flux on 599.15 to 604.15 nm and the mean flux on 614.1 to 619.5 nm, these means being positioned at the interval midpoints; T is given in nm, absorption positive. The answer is -0.39 nm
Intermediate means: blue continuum 30.1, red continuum 27.7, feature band 32.7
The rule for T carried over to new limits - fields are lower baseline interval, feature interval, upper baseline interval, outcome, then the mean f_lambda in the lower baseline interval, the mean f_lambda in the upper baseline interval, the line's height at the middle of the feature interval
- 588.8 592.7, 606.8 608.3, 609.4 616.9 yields -0.23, 19.7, 31.8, 28.8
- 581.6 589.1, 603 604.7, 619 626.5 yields -0.49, 27.1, 23.5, 25.4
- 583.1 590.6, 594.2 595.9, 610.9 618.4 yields 0.00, 24.3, 30.5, 26.1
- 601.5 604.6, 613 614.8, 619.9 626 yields -0.47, 31.3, 23.3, 27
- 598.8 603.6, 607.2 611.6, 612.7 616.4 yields -0.35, 29.8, 32.3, 31.4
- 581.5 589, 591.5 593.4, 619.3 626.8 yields 0.14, 27.3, 23.7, 26.7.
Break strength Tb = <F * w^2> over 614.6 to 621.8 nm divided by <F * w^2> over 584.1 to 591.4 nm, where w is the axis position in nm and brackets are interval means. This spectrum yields 1.3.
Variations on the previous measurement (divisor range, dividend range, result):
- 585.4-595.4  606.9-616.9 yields 1.51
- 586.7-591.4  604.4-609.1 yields 1.80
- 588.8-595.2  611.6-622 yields 1.36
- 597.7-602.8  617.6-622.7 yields 0.90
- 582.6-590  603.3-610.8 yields 1.42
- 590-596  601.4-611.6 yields 1.38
